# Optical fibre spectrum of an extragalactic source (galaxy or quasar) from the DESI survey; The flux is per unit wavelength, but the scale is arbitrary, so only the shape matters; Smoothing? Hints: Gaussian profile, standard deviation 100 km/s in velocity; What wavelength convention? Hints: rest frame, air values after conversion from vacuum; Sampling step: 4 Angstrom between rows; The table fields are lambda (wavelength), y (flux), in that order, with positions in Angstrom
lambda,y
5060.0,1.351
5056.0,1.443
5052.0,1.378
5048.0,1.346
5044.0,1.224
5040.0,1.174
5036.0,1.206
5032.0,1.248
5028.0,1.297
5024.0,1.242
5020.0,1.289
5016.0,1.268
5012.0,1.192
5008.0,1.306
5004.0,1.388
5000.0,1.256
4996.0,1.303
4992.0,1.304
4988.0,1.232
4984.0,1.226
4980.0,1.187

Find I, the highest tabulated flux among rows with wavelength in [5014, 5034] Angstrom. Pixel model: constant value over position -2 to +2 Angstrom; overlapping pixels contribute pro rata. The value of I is 1.297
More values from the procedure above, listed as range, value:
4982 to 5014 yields 1.388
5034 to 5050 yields 1.346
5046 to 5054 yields 1.378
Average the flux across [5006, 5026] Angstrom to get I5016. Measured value 1.26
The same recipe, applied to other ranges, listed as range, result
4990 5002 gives 1.29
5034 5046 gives 1.2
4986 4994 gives 1.27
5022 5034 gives 1.26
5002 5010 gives 1.35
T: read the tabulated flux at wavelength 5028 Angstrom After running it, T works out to 1.297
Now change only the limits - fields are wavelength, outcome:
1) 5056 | 1.443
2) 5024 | 1.242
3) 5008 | 1.306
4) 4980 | 1.187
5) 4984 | 1.226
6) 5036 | 1.206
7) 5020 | 1.289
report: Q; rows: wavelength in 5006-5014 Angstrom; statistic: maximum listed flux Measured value 1.306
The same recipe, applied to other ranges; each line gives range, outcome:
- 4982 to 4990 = 1.232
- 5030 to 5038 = 1.248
